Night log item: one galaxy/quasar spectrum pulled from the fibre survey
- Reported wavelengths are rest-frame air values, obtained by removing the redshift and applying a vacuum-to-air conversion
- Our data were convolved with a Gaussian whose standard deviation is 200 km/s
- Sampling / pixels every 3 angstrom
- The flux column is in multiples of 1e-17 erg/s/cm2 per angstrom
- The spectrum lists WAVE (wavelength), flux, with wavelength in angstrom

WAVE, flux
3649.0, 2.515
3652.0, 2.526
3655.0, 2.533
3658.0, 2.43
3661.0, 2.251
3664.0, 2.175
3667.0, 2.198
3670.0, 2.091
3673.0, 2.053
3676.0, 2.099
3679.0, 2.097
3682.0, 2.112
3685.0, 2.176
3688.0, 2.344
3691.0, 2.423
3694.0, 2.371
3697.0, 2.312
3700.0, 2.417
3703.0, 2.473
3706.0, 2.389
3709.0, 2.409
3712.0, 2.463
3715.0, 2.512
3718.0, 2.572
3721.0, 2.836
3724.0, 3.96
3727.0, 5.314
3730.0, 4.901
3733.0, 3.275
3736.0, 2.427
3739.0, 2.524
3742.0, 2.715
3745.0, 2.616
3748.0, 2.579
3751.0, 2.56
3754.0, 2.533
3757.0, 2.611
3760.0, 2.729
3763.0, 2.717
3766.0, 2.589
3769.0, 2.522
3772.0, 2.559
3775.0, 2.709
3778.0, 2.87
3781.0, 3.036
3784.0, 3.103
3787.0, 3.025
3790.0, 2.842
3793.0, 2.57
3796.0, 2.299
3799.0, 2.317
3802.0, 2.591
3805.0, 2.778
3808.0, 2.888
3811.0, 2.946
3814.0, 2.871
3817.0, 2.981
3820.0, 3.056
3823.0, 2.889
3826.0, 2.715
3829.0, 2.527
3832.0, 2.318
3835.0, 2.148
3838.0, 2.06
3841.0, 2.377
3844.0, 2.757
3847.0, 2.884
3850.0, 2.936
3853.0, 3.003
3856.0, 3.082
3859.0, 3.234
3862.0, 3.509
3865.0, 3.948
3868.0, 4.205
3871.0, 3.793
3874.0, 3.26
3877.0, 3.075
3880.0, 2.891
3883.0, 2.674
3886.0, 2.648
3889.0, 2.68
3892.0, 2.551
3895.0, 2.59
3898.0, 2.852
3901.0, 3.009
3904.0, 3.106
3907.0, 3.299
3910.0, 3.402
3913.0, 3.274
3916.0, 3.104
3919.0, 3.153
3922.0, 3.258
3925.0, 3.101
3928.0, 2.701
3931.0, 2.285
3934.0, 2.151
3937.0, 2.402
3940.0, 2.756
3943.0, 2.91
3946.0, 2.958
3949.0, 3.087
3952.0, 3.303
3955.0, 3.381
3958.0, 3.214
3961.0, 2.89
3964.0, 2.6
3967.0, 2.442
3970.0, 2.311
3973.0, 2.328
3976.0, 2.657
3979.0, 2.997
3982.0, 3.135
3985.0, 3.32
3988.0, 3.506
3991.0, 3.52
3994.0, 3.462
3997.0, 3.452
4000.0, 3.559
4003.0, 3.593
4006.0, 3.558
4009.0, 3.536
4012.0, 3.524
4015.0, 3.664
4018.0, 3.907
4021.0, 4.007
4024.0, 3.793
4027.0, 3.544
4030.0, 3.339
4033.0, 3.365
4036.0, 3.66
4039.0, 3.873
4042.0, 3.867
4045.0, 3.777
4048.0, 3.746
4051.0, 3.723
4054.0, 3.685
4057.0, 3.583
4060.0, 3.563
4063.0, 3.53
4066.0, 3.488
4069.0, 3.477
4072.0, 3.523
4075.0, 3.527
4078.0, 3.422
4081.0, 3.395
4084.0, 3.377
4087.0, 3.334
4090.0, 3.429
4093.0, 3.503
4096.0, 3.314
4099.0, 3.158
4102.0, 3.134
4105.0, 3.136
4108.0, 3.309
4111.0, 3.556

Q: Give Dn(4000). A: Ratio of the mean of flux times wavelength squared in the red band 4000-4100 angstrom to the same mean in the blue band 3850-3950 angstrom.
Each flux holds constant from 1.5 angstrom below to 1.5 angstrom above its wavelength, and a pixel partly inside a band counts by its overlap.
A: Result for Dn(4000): 1.27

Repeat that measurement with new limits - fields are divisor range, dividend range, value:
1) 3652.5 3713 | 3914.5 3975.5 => 1.41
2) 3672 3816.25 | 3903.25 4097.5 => 1.39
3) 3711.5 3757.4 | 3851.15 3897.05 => 1.11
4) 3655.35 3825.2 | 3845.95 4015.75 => 1.27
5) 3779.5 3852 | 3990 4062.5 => 1.50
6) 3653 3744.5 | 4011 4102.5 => 1.63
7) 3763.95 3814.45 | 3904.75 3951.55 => 1.15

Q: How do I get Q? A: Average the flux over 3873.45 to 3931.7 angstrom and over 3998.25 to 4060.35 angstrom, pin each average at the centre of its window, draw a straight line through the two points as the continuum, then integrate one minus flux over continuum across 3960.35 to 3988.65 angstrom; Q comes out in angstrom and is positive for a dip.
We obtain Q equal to 4.7 angstrom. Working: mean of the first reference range 2.95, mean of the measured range 2.8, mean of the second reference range 3.66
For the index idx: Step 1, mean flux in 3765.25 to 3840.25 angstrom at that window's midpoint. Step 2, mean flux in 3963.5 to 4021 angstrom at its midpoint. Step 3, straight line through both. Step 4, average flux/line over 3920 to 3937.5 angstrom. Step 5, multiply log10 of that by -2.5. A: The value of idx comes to 0.14 mag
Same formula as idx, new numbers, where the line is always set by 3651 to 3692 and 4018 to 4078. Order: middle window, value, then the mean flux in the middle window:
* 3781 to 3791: -0.13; 3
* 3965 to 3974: 0.37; 2.38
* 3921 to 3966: 0.14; 2.86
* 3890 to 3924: 0.02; 3.05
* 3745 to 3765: -0.03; 2.62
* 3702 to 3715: -0.03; 2.44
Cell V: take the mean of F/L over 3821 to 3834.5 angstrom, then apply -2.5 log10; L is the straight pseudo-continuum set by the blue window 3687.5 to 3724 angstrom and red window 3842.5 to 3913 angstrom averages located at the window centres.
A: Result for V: 0.13 mag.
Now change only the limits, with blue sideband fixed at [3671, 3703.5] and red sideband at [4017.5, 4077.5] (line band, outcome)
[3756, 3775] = -0.03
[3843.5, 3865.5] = -0.09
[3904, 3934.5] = 0.05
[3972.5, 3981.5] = 0.22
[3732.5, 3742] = -0.10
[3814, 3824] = -0.08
